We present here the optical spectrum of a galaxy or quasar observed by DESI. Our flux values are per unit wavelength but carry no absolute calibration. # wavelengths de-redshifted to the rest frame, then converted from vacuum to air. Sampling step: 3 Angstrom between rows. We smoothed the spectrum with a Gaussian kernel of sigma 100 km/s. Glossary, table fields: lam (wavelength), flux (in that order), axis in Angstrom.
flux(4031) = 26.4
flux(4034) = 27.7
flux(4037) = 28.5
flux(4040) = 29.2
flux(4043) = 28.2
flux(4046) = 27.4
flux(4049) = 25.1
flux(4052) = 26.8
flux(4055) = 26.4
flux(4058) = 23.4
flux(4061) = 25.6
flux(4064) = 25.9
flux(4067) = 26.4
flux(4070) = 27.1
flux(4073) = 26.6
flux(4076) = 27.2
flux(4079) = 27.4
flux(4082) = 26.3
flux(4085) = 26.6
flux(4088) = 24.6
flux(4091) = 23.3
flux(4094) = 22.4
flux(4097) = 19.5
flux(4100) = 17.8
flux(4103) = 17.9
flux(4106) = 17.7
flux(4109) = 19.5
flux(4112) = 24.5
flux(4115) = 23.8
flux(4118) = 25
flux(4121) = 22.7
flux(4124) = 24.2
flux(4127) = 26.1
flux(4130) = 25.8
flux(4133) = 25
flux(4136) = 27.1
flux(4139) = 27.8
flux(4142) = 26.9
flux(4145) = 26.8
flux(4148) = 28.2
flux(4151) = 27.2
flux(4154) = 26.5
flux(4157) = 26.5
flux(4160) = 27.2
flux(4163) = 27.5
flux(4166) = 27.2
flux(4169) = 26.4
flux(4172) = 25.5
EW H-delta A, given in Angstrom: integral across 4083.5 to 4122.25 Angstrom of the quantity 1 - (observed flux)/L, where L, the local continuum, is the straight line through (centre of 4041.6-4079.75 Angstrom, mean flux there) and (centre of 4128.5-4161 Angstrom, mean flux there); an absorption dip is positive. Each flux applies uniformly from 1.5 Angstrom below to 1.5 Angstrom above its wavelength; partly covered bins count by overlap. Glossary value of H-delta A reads 6.8 Angstrom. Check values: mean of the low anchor 26.4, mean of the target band 21.9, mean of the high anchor 26.8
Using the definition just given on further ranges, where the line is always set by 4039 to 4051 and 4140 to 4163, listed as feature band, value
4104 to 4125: 3.7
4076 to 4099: 2.5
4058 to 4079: 0.8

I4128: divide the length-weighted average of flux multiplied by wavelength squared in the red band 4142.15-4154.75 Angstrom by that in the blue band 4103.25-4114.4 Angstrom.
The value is 1.35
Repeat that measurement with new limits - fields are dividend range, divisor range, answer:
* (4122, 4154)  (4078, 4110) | 1.23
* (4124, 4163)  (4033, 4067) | 1.05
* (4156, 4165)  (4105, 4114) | 1.33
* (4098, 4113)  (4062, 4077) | 0.74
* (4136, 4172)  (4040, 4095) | 1.08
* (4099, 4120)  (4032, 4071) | 0.81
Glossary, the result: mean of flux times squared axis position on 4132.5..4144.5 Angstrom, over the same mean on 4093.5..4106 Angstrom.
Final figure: 1.4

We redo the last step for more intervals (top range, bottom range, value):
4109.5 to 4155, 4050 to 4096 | 1.03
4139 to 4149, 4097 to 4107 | 1.54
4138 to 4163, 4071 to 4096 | 1.10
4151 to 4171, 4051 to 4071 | 1.09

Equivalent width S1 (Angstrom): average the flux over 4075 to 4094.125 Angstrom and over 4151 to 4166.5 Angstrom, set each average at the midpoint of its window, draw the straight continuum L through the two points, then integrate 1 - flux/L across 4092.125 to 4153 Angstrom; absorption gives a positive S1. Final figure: 5.82 Angstrom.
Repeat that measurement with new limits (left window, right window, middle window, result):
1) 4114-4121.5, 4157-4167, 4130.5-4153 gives -1.1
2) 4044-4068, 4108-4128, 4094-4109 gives 3.4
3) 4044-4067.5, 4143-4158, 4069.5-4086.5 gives -0.4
